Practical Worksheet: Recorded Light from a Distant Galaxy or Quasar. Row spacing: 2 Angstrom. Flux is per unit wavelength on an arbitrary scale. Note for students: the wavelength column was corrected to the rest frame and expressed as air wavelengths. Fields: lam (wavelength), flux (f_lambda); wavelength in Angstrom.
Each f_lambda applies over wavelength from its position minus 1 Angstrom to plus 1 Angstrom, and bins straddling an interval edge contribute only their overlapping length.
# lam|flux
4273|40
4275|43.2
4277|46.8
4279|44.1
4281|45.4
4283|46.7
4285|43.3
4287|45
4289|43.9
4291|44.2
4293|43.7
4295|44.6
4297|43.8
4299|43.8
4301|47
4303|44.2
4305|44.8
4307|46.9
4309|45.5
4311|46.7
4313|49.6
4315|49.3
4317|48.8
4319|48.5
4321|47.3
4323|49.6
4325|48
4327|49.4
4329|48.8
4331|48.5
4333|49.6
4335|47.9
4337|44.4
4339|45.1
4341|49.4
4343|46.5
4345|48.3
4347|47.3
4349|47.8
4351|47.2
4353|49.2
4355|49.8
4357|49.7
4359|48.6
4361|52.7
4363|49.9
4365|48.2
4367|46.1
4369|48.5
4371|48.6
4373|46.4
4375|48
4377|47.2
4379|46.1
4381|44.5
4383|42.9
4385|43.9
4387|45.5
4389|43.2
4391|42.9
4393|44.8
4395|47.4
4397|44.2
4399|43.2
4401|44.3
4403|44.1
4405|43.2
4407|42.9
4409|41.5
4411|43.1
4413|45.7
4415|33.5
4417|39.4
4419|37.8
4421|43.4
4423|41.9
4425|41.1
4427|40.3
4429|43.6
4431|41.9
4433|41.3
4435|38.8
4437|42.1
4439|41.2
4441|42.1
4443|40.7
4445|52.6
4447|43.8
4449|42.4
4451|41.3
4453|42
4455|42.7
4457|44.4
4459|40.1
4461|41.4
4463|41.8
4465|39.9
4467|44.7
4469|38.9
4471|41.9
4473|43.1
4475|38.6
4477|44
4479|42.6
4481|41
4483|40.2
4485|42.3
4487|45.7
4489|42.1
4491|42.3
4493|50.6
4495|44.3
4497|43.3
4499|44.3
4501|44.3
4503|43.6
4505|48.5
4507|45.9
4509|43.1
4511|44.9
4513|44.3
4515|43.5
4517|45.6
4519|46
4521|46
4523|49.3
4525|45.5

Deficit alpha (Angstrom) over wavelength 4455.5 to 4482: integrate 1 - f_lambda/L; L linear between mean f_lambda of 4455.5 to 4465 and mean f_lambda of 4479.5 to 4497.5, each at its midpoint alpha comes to 0.3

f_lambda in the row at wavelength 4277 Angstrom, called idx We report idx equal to 46.8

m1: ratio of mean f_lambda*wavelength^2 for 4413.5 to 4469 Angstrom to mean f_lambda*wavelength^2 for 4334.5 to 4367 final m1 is 0.90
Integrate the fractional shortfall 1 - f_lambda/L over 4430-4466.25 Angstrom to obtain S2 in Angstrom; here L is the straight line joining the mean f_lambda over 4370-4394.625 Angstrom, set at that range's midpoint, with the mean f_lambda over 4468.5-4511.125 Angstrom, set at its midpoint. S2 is 1.6 Angstrom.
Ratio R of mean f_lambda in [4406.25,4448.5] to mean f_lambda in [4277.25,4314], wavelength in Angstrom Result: 0.93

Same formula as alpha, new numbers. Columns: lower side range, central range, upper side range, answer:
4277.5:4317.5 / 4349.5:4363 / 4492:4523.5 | -1.2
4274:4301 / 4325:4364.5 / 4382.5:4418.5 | -4.2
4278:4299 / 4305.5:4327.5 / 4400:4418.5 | -2.1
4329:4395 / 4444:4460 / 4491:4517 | 0.7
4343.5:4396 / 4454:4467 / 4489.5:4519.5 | 1.0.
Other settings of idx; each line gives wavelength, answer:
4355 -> 49.8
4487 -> 45.7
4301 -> 47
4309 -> 45.5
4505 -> 48.5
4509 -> 43.1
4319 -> 48.5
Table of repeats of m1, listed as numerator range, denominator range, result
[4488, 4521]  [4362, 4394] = 1.03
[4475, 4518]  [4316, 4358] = 0.98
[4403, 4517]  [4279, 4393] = 0.96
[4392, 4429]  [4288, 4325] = 0.96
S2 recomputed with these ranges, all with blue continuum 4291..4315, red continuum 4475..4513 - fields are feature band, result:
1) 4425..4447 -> 1.0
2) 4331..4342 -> -0.5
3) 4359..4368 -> -0.8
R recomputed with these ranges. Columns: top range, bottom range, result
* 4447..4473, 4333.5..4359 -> 0.88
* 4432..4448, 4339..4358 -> 0.89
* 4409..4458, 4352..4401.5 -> 0.90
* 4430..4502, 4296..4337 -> 0.90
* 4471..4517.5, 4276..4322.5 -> 0.95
